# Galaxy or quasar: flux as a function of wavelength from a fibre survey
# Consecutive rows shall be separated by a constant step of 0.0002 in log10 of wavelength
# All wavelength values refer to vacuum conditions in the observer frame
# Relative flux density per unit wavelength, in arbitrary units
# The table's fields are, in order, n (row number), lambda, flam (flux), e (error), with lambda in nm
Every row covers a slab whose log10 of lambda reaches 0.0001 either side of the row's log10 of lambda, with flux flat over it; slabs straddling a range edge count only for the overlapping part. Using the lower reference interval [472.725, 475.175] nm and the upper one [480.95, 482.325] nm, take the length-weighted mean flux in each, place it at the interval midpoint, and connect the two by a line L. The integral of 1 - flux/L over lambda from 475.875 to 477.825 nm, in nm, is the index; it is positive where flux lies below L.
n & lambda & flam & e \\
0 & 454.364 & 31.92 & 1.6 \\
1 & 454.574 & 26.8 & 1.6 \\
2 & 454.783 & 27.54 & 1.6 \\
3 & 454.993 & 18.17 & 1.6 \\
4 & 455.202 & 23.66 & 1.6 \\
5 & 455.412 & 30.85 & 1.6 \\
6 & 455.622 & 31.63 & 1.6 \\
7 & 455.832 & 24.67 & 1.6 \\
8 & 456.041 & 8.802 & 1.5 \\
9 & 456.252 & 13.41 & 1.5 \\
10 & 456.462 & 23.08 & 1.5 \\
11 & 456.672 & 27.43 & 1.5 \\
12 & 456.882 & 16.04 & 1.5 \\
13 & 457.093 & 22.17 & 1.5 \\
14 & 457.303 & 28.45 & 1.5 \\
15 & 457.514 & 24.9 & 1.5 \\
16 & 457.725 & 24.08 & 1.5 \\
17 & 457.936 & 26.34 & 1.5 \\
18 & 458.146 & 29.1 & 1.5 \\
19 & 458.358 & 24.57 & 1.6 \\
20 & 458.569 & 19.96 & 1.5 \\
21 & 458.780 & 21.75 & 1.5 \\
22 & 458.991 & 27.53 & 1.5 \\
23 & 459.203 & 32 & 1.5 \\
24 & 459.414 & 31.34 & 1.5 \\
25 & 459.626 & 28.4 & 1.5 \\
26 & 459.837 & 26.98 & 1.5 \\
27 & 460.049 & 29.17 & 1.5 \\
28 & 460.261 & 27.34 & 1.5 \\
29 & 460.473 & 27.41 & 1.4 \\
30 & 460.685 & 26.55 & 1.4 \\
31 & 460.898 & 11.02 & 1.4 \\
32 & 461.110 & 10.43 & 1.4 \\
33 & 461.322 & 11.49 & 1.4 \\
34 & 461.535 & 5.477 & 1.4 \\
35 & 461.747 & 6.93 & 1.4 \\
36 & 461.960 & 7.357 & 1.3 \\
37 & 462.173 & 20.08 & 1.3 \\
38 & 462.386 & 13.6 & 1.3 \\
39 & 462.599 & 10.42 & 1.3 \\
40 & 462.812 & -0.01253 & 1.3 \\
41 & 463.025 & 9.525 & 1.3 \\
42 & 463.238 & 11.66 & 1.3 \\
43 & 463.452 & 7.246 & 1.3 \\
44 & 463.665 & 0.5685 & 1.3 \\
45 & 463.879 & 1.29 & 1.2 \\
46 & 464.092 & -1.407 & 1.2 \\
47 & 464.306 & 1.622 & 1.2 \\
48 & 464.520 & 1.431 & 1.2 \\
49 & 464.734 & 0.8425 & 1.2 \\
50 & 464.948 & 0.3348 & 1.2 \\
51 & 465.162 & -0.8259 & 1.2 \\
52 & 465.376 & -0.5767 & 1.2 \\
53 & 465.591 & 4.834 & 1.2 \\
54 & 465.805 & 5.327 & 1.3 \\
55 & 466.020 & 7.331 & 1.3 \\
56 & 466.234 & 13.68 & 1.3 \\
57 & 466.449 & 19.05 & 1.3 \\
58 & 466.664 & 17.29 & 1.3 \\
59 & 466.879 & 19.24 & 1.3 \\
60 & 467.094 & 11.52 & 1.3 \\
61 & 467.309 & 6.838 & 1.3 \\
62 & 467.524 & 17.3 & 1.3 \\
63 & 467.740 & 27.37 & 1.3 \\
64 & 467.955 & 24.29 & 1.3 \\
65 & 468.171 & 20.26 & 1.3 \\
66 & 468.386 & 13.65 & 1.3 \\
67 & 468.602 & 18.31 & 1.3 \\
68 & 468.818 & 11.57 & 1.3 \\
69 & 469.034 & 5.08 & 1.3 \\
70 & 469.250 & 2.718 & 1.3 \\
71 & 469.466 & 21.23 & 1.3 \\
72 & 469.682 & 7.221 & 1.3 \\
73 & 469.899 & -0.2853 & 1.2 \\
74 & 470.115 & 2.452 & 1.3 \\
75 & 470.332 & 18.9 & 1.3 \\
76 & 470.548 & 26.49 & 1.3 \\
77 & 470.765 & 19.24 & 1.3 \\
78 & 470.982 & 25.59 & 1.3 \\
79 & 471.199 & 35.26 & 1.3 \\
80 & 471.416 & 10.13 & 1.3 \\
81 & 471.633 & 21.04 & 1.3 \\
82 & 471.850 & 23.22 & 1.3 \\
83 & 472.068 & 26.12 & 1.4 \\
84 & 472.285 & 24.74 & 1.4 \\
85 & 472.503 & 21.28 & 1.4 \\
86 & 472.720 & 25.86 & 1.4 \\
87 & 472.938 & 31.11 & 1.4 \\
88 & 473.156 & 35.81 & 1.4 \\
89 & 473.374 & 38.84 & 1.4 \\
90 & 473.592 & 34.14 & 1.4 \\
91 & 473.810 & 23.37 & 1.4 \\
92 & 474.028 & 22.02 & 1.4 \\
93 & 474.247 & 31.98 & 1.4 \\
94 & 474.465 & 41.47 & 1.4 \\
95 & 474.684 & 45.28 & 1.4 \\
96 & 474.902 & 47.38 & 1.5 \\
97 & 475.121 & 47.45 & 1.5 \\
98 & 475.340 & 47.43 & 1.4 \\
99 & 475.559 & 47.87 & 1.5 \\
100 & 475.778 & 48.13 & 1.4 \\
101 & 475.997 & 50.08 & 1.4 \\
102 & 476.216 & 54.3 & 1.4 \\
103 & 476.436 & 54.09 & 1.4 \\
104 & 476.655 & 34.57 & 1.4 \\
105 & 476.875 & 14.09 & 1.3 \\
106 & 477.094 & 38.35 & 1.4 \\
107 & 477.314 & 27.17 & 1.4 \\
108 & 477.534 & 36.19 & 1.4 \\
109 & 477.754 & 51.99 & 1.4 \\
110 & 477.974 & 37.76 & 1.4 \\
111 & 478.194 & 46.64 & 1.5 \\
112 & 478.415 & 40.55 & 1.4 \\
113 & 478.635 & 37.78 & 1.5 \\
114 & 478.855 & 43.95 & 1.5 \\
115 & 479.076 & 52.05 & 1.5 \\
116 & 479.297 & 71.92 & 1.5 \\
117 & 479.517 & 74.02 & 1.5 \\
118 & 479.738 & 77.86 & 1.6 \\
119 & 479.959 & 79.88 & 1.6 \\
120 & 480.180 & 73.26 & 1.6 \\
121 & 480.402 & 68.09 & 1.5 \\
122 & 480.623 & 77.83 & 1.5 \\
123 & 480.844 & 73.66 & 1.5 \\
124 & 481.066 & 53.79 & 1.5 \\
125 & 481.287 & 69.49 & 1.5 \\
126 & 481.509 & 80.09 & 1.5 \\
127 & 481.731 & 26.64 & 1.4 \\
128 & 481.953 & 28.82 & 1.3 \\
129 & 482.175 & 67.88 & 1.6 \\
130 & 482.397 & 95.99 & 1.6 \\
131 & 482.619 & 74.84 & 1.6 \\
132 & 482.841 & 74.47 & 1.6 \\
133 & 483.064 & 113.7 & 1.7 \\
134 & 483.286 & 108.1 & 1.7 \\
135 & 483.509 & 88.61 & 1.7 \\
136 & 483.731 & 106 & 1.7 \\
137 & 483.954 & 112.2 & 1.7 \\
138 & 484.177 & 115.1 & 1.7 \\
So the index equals 0.14 nm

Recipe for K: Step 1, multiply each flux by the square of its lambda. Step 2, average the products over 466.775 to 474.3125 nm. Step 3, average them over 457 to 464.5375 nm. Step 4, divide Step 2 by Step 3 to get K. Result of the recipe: 1.2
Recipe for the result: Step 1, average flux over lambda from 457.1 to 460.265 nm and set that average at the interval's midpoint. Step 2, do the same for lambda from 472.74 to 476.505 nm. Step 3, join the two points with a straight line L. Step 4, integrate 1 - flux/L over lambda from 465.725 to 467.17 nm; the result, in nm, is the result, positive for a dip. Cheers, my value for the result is 0.86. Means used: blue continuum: 26.6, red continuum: 40.7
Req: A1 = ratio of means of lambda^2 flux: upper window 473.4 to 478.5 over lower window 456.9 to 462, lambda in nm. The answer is 1.94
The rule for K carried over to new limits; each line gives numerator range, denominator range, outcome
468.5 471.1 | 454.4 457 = 0.62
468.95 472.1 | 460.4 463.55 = 1.43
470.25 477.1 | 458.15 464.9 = 2.41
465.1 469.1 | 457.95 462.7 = 0.65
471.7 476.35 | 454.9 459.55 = 1.63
